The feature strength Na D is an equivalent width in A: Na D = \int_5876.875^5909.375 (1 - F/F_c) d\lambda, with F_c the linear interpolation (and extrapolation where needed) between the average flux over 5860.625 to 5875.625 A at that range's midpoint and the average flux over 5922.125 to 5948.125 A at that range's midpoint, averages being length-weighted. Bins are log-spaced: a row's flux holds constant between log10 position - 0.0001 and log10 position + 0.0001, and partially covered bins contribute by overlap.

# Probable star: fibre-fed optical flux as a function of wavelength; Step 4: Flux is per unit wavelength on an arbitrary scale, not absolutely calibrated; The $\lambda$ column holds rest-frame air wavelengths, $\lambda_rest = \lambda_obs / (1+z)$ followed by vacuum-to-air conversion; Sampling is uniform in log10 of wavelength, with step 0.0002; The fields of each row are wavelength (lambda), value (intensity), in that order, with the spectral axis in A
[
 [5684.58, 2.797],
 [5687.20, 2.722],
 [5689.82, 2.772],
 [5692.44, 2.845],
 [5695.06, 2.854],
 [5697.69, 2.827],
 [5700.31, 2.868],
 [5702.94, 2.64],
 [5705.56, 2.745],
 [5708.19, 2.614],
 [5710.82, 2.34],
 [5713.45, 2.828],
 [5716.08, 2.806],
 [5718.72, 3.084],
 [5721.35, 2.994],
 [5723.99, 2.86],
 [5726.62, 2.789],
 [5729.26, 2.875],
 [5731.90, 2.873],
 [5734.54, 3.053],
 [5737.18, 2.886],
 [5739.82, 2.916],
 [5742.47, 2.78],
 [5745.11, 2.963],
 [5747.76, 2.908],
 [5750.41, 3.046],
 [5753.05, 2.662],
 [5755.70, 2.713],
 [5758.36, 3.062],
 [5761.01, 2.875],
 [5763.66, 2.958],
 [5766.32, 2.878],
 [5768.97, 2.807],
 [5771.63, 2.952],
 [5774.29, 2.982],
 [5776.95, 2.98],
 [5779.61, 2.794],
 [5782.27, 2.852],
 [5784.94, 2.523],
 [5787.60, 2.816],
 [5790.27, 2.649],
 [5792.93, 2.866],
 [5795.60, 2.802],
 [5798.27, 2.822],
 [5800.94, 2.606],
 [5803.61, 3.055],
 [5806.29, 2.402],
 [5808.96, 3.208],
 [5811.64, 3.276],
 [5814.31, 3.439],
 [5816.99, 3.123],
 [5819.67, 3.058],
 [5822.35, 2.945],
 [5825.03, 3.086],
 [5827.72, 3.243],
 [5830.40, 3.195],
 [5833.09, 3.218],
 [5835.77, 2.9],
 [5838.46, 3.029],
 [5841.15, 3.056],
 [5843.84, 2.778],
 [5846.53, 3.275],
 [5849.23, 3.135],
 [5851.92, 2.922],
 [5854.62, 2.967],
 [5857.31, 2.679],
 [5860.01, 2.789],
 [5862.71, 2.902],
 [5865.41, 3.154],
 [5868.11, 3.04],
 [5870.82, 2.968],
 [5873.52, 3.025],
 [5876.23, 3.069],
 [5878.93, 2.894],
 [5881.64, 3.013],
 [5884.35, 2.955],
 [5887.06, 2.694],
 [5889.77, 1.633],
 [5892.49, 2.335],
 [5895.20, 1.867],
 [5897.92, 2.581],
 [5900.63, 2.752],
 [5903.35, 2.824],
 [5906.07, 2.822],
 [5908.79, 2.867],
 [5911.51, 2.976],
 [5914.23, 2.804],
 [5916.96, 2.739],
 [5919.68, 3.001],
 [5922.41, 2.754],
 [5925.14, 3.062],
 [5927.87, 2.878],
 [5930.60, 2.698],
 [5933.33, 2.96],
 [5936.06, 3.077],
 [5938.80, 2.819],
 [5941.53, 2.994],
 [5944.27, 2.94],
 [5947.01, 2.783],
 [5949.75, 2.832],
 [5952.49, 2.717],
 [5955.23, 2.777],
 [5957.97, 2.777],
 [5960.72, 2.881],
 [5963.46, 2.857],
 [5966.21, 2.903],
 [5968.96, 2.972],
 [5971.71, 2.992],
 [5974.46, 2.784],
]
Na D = 4.0 A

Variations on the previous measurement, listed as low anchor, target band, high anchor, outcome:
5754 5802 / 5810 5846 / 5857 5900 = -4.3 A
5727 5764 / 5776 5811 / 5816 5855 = 2.1 A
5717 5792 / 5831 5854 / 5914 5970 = -1.4 A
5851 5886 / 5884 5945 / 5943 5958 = 2.8 A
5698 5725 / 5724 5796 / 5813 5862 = 0.4 A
